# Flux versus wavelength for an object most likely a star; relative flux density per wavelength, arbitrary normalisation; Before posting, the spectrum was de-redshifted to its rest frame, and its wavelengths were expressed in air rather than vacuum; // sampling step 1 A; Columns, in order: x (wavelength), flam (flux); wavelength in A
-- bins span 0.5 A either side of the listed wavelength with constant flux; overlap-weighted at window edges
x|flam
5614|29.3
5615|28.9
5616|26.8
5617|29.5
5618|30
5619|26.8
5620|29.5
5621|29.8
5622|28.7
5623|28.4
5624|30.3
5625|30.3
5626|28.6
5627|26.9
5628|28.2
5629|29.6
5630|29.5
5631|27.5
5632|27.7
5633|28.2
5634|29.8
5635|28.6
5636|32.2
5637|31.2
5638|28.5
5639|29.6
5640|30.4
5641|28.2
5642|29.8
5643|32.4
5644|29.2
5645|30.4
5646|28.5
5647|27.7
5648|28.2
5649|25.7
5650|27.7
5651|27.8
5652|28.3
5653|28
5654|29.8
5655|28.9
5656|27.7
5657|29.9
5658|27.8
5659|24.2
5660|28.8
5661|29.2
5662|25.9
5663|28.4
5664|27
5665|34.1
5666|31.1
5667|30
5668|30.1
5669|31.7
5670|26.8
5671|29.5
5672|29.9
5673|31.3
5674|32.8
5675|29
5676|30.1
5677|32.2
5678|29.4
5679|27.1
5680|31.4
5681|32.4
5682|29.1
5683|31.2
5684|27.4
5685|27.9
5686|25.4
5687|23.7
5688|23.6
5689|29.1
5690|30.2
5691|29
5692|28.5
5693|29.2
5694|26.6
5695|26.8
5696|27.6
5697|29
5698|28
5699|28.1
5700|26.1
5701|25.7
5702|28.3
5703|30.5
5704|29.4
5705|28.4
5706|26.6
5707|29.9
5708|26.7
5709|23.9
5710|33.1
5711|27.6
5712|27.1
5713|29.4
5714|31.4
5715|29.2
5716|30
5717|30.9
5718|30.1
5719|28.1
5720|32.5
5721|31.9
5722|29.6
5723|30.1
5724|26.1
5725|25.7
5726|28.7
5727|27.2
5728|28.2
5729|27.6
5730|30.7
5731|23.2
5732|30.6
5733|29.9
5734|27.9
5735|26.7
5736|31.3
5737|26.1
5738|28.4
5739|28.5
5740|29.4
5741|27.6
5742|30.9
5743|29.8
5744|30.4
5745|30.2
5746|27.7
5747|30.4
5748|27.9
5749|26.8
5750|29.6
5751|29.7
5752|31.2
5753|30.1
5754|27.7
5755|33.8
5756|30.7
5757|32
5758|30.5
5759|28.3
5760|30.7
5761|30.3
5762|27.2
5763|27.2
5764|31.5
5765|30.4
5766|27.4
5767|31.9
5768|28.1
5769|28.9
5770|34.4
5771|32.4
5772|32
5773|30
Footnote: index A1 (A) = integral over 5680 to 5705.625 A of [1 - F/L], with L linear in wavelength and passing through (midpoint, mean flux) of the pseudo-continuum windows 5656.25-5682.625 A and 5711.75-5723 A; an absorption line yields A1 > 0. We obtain 1.5 A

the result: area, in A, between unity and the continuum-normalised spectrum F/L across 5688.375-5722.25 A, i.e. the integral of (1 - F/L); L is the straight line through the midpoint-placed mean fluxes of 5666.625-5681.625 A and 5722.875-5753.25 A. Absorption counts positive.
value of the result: 0.8 A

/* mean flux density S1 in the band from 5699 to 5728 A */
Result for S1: 28.7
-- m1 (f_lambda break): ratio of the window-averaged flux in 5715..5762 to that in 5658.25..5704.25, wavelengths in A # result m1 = 1.02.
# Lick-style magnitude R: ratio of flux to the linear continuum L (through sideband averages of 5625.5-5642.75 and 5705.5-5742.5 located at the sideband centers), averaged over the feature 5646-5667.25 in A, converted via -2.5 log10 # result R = 0.02 mag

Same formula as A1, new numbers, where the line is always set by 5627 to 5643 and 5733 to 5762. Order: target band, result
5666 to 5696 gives 0.3 A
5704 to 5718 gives 0.2 A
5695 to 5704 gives 0.4 A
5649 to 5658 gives 0.3 A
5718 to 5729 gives 0.2 A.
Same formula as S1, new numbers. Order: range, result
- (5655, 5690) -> 29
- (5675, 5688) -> 28.7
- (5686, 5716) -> 28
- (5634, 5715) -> 28.8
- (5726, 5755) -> 28.9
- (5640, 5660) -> 28.5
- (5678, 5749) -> 28.5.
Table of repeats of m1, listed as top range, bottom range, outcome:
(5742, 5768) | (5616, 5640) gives 1.02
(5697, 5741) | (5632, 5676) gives 0.98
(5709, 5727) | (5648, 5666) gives 1.04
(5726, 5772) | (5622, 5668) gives 1.02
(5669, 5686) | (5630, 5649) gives 1.02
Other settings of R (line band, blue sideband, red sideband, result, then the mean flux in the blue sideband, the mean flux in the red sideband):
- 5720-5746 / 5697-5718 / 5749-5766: 0.02 mag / 28.6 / 29.9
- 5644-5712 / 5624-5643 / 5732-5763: 0.03 mag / 29.3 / 29.4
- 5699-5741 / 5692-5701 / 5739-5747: 0.00 mag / 27.6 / 29.4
